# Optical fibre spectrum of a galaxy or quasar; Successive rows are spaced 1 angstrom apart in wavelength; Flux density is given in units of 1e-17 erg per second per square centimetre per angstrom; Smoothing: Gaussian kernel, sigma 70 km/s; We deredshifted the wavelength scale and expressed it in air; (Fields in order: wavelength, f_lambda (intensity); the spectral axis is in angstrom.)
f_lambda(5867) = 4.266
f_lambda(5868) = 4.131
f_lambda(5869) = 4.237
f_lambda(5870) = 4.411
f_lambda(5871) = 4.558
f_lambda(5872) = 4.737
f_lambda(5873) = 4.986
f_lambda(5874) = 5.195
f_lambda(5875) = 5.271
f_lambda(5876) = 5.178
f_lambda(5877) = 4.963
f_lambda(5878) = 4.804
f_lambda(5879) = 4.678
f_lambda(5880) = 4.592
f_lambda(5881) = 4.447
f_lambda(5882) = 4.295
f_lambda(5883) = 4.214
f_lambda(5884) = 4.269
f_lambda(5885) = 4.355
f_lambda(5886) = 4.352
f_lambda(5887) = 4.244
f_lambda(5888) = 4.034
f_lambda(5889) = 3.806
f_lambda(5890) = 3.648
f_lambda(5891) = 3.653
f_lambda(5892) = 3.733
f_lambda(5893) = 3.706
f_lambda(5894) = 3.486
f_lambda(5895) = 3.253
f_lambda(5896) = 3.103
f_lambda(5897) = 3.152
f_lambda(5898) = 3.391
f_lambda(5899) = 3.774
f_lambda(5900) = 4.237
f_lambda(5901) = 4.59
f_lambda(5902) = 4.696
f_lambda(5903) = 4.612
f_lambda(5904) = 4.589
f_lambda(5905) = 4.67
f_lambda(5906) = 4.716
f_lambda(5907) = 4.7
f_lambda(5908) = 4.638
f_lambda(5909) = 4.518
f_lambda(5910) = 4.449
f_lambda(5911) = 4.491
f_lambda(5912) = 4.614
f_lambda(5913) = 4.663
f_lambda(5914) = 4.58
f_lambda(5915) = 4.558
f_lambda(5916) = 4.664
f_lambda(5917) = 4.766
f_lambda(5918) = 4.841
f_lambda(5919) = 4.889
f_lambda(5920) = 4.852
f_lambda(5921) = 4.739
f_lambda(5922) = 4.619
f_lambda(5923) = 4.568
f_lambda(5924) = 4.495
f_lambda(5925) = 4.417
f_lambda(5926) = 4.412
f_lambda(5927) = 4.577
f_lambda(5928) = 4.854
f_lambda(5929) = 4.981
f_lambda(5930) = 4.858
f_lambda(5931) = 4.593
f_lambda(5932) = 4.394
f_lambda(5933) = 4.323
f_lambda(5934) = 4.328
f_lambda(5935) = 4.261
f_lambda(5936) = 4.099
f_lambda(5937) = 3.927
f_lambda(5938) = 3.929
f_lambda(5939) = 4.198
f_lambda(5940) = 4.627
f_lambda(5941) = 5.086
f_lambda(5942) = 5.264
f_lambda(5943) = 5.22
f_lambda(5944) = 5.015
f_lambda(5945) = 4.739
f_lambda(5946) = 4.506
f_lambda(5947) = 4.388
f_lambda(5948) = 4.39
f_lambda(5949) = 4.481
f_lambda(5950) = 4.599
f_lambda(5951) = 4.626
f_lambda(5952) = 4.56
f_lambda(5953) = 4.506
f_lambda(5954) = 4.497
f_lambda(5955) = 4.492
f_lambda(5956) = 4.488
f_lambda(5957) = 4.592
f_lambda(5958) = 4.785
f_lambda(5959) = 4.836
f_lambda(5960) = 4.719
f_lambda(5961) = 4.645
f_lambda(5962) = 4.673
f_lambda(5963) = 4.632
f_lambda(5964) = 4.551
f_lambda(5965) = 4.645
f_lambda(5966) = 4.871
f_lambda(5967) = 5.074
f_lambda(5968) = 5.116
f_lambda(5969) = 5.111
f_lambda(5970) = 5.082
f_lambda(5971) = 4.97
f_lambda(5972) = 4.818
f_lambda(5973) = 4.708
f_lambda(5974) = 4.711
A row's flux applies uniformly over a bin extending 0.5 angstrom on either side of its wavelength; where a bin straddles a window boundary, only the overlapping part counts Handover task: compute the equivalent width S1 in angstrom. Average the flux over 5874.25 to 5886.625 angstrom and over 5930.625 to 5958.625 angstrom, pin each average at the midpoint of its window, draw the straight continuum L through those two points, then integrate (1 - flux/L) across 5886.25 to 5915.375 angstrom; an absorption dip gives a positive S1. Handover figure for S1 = 2.83 angstrom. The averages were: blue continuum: 4.63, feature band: 4.15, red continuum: 4.53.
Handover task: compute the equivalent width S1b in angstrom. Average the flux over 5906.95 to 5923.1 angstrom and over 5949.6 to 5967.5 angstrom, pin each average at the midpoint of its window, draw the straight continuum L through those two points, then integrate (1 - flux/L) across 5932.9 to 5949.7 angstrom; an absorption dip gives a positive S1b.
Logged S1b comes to 0.5 angstrom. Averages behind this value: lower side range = 4.66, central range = 4.52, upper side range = 4.66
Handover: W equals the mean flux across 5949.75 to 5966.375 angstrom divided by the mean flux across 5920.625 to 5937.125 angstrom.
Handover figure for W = 1.03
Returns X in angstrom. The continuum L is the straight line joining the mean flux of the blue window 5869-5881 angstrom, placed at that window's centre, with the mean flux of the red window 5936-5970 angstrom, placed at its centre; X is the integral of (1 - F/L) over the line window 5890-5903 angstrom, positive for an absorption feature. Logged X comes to 2.7 angstrom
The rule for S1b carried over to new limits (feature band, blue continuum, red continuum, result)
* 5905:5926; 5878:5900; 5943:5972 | -2.0 angstrom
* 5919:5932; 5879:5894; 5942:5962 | -0.7 angstrom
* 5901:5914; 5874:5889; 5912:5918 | 0.1 angstrom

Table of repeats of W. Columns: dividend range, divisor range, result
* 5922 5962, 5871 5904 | 1.08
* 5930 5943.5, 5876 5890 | 1.02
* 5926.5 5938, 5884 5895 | 1.14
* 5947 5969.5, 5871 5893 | 1.05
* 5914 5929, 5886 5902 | 1.24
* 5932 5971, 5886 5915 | 1.12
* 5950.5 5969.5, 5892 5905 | 1.20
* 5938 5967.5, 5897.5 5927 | 1.03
